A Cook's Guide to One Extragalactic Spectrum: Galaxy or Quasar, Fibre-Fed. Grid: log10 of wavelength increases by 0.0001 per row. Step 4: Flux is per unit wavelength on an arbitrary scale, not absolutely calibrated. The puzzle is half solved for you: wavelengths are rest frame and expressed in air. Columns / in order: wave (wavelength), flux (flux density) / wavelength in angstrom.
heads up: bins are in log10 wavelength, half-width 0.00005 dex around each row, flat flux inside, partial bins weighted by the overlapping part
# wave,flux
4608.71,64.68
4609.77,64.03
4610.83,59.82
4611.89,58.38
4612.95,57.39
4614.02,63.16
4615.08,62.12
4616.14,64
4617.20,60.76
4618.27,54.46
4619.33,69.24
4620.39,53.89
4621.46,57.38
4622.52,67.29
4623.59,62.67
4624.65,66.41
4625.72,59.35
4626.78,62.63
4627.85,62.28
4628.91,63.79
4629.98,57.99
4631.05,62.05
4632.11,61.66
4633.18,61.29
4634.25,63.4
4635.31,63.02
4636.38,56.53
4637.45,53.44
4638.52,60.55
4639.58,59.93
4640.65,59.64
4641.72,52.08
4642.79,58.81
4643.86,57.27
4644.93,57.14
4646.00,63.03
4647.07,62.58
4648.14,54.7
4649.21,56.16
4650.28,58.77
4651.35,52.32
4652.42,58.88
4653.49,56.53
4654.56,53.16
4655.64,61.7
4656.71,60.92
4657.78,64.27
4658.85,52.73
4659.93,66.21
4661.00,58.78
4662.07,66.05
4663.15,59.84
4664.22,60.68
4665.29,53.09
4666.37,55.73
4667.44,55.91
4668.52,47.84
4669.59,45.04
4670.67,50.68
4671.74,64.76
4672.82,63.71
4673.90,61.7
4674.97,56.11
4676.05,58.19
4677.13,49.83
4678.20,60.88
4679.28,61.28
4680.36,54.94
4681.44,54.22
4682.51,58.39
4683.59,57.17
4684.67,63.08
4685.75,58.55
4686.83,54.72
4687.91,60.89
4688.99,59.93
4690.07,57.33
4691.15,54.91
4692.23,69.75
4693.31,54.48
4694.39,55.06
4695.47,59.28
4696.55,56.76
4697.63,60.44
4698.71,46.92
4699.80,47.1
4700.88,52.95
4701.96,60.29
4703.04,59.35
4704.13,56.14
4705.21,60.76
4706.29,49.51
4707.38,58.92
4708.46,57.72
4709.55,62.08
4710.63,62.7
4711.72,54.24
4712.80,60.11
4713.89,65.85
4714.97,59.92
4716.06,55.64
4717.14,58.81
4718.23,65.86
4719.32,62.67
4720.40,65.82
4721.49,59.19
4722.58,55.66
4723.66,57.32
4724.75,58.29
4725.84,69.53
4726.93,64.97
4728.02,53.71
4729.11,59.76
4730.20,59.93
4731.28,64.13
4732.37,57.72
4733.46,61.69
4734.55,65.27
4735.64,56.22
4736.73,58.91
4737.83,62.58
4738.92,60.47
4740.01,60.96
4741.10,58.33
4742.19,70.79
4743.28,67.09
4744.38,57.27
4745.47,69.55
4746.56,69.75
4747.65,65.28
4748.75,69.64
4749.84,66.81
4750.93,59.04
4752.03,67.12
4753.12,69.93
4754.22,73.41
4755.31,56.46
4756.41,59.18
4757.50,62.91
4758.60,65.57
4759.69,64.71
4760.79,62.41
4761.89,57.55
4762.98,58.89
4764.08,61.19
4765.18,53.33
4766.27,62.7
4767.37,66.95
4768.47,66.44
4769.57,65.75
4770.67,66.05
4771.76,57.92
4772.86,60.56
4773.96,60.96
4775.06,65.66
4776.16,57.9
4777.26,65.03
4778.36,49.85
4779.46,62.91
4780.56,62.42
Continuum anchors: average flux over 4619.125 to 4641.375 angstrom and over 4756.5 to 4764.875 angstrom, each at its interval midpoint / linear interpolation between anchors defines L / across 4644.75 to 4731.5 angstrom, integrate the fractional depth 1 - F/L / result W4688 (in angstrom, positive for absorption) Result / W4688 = 4.08 angstrom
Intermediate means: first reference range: 61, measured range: 58.3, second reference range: 61.5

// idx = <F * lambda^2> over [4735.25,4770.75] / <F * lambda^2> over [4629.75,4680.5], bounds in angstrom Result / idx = 1.14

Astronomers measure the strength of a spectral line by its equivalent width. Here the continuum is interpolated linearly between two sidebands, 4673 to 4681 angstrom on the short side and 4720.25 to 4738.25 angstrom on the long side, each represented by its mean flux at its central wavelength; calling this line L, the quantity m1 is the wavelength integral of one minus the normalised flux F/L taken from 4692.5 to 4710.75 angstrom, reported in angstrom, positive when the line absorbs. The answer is 0.77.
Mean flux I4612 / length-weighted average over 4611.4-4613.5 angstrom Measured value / 57.7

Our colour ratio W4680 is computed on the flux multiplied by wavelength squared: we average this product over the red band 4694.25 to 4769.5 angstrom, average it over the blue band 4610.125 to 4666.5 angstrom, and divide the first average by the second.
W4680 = 1.1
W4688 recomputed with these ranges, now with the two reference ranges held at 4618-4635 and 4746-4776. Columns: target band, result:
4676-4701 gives 2.22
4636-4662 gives 1.56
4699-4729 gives 1.86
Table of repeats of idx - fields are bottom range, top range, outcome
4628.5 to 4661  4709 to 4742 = 1.07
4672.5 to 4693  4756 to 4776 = 1.10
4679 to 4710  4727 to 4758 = 1.12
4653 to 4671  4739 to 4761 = 1.18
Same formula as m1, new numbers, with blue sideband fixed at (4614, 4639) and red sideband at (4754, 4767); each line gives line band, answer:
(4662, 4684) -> 1.61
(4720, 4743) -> 0.09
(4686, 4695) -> 0.42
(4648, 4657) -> 0.62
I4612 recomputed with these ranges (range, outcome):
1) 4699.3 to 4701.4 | 50.1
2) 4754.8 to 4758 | 59.5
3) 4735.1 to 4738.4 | 59.1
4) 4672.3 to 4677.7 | 57.9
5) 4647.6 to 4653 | 56.2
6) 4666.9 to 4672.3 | 52.9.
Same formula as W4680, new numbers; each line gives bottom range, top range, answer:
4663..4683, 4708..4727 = 1.10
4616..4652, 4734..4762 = 1.12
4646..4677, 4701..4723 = 1.05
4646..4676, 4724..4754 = 1.13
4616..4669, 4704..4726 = 1.04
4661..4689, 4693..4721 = 1.03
